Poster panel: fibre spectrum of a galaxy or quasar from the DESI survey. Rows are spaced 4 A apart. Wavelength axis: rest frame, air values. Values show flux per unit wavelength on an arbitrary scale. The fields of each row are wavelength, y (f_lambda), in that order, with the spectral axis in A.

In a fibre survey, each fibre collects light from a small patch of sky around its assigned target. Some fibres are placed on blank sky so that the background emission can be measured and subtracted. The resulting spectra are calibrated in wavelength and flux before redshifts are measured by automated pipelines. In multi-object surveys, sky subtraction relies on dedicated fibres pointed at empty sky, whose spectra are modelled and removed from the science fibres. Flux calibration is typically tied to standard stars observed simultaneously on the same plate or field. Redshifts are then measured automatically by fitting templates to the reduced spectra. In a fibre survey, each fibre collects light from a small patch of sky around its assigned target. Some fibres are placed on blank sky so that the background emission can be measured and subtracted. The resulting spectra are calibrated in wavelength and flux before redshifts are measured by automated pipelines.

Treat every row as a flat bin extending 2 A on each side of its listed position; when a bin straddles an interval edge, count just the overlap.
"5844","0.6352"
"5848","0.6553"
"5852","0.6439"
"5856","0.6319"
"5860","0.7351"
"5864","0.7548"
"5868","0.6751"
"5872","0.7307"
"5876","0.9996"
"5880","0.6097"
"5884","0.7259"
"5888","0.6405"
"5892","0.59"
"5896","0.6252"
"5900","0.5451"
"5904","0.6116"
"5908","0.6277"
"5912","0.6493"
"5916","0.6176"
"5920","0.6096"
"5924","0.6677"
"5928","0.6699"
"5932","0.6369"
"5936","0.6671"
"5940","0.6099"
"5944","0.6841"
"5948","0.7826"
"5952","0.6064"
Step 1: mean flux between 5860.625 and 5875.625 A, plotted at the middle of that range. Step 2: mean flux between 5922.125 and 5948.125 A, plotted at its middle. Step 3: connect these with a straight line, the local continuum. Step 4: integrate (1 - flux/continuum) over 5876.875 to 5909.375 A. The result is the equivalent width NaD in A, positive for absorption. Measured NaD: 3.9 A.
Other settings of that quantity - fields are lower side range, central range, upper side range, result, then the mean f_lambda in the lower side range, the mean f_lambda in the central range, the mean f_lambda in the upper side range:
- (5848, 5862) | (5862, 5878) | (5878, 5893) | -3.3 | 0.668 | 0.79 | 0.645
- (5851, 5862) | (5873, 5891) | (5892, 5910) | -2.9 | 0.673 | 0.735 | 0.601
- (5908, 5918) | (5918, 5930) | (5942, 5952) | 0.1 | 0.632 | 0.649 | 0.708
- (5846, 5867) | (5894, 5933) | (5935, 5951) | 3.3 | 0.684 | 0.626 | 0.682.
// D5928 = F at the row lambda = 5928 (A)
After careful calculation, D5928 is 0.6699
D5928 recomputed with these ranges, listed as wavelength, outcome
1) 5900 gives 0.5451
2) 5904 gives 0.6116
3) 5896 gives 0.6252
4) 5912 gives 0.6493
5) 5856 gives 0.6319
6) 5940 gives 0.6099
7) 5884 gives 0.7259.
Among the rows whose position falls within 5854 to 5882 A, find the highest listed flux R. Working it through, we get 0.9996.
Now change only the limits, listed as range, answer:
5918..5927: 0.6677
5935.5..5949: 0.7826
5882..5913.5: 0.7259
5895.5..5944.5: 0.6841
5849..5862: 0.7351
